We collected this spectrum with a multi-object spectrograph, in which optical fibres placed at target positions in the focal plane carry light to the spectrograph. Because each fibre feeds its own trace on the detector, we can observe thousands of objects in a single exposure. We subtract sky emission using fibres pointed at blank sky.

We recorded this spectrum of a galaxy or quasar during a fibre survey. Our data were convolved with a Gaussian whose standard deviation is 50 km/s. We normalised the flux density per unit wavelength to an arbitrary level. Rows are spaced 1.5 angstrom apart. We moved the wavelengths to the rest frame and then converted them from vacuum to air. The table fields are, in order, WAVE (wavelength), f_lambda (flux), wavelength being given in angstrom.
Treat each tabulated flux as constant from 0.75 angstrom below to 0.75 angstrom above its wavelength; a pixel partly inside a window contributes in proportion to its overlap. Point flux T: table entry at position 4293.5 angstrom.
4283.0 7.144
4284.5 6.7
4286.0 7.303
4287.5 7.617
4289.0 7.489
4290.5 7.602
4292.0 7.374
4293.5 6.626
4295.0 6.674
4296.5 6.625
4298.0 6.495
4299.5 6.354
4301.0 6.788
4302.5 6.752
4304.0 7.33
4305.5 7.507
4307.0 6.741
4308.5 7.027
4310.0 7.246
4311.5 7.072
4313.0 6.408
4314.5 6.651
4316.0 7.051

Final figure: 6.626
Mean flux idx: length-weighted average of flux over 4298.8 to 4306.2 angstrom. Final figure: 6.95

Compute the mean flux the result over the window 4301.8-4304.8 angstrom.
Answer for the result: 7.05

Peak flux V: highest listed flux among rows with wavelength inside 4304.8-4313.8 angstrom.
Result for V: 7.507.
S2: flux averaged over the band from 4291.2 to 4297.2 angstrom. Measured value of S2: 6.83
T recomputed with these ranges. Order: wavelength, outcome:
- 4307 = 6.741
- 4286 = 7.303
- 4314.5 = 6.651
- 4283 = 7.144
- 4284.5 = 6.7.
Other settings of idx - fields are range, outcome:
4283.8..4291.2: 7.34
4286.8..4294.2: 7.34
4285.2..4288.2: 7.44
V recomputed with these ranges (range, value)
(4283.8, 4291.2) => 7.617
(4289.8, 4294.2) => 7.602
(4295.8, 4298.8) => 6.625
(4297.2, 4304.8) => 7.33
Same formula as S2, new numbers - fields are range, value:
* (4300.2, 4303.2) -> 6.76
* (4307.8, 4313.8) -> 6.94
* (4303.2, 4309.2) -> 7.15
